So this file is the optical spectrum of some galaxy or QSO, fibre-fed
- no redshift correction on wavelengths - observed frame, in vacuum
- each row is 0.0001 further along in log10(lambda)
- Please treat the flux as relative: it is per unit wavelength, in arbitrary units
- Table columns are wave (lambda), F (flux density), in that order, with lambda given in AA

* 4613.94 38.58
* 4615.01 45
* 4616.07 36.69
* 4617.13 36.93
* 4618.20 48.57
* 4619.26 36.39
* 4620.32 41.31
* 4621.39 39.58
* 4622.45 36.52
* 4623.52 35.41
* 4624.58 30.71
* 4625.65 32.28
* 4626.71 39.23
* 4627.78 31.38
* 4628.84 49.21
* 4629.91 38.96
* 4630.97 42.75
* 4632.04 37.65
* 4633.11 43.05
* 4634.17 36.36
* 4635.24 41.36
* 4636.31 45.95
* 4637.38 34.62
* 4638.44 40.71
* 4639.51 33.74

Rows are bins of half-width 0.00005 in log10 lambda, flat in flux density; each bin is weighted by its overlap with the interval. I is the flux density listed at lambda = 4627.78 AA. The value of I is 31.38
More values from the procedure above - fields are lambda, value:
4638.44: 40.71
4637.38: 34.62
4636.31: 45.95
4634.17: 36.36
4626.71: 39.23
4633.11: 43.05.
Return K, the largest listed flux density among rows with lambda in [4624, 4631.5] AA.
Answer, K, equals 49.21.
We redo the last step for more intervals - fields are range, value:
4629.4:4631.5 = 42.75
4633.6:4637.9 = 45.95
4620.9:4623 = 39.58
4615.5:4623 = 48.57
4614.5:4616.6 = 45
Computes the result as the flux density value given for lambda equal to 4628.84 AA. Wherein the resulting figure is 49.21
